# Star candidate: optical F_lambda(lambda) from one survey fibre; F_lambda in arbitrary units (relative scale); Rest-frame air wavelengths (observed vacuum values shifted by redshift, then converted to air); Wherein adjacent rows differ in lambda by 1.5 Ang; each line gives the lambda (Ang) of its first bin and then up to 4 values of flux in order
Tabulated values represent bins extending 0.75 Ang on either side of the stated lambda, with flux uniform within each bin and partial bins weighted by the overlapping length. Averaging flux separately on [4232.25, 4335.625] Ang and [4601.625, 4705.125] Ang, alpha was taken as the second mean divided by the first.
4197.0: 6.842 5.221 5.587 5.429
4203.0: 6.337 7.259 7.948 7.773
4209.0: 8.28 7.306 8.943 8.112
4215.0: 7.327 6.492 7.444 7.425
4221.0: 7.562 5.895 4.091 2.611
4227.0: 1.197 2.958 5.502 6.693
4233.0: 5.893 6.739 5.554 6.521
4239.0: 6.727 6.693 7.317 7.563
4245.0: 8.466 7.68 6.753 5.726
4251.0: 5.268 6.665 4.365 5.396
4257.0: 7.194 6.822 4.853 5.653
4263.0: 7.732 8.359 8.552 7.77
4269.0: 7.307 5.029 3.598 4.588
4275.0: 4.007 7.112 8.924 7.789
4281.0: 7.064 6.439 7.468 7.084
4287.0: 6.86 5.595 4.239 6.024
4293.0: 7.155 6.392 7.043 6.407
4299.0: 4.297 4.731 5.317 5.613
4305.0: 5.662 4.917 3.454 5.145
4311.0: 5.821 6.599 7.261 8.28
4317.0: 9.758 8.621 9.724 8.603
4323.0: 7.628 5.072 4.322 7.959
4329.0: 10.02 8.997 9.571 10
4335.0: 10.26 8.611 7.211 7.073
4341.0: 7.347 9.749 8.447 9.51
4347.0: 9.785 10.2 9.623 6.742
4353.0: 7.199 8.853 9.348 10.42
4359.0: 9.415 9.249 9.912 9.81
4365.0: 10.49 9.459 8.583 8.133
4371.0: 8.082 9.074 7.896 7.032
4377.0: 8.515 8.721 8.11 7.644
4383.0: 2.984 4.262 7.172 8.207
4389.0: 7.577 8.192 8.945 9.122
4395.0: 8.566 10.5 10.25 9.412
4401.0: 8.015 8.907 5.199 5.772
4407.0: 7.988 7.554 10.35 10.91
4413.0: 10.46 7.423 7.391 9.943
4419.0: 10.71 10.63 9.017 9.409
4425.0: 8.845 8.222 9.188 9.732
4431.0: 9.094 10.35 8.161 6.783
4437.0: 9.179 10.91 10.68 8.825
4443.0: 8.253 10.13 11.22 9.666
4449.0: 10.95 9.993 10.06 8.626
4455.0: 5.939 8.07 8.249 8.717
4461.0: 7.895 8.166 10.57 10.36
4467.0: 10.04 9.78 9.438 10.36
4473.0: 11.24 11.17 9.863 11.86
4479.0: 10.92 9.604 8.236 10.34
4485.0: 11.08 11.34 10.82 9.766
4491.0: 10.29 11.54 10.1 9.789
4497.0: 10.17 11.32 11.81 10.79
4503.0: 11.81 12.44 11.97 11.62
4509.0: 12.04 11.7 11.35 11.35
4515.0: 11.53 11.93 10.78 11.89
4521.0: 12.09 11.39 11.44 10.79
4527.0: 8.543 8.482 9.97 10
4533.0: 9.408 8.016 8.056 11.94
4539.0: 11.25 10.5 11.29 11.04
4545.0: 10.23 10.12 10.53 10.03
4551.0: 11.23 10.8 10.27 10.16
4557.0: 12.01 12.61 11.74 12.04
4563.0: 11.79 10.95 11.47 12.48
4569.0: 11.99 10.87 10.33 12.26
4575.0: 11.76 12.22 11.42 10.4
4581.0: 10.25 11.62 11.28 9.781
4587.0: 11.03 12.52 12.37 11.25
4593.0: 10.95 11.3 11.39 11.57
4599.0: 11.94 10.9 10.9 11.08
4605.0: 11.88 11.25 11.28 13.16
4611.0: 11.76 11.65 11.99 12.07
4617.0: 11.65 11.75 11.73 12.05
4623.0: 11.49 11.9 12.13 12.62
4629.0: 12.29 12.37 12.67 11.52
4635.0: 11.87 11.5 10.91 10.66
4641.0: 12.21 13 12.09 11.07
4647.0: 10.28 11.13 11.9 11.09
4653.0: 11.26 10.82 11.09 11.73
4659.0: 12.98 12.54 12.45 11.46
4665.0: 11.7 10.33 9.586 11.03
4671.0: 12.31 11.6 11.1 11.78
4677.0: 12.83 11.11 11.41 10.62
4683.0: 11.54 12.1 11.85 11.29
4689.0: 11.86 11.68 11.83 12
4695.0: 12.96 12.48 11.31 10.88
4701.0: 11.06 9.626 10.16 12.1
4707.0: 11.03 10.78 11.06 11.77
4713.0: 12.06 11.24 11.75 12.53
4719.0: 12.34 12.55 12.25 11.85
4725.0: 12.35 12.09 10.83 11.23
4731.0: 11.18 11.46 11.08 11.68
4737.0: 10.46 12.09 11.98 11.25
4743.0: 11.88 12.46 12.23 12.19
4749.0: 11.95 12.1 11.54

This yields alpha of 1.7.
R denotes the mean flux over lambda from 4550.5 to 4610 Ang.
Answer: 11.4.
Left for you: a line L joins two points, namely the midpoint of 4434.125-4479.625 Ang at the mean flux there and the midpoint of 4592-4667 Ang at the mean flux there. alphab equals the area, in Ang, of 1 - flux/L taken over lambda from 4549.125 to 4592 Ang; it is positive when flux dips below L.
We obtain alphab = -1.6 Ang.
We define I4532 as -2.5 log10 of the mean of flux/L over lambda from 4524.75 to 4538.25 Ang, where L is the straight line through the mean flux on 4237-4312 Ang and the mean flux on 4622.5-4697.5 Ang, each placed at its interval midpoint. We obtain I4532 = 0.05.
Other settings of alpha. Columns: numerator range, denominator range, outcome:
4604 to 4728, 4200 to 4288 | 1.80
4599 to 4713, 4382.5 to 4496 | 1.26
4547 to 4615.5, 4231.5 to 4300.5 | 1.77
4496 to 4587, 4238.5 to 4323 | 1.69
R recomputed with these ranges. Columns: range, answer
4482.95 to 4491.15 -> 10.6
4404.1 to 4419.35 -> 8.65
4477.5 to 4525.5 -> 11.1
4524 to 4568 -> 10.6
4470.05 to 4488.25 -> 10.5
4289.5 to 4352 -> 7.38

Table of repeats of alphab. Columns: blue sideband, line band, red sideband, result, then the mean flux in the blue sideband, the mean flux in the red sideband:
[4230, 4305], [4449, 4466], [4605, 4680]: 0.39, 6.37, 11.7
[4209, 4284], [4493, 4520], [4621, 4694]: -4.55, 6.39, 11.6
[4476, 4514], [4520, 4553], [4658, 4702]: 2.26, 10.9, 11.6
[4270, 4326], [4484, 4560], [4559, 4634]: -4.06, 6.34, 11.6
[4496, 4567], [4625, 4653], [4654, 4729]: -0.85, 11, 11.6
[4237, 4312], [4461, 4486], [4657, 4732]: -3.80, 6.26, 11.6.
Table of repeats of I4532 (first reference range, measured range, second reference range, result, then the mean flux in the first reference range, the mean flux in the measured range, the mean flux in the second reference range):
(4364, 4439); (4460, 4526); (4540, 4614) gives -0.08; 8.54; 10.8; 11.3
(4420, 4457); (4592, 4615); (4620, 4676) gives -0.04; 9.28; 11.5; 11.6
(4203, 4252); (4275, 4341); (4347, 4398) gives 0.09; 6.49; 7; 8.47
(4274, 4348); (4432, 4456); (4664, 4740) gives -0.08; 7.16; 9.33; 11.5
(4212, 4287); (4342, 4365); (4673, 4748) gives -0.22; 6.36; 9.25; 11.6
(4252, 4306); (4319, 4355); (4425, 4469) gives -0.16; 6.24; 8.44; 9.23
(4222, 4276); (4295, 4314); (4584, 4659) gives 0.23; 5.94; 5.5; 11.6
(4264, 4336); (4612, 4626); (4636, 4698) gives -0.08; 6.84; 11.8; 11.6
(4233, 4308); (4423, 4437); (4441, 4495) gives 0.03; 6.31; 8.87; 9.82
